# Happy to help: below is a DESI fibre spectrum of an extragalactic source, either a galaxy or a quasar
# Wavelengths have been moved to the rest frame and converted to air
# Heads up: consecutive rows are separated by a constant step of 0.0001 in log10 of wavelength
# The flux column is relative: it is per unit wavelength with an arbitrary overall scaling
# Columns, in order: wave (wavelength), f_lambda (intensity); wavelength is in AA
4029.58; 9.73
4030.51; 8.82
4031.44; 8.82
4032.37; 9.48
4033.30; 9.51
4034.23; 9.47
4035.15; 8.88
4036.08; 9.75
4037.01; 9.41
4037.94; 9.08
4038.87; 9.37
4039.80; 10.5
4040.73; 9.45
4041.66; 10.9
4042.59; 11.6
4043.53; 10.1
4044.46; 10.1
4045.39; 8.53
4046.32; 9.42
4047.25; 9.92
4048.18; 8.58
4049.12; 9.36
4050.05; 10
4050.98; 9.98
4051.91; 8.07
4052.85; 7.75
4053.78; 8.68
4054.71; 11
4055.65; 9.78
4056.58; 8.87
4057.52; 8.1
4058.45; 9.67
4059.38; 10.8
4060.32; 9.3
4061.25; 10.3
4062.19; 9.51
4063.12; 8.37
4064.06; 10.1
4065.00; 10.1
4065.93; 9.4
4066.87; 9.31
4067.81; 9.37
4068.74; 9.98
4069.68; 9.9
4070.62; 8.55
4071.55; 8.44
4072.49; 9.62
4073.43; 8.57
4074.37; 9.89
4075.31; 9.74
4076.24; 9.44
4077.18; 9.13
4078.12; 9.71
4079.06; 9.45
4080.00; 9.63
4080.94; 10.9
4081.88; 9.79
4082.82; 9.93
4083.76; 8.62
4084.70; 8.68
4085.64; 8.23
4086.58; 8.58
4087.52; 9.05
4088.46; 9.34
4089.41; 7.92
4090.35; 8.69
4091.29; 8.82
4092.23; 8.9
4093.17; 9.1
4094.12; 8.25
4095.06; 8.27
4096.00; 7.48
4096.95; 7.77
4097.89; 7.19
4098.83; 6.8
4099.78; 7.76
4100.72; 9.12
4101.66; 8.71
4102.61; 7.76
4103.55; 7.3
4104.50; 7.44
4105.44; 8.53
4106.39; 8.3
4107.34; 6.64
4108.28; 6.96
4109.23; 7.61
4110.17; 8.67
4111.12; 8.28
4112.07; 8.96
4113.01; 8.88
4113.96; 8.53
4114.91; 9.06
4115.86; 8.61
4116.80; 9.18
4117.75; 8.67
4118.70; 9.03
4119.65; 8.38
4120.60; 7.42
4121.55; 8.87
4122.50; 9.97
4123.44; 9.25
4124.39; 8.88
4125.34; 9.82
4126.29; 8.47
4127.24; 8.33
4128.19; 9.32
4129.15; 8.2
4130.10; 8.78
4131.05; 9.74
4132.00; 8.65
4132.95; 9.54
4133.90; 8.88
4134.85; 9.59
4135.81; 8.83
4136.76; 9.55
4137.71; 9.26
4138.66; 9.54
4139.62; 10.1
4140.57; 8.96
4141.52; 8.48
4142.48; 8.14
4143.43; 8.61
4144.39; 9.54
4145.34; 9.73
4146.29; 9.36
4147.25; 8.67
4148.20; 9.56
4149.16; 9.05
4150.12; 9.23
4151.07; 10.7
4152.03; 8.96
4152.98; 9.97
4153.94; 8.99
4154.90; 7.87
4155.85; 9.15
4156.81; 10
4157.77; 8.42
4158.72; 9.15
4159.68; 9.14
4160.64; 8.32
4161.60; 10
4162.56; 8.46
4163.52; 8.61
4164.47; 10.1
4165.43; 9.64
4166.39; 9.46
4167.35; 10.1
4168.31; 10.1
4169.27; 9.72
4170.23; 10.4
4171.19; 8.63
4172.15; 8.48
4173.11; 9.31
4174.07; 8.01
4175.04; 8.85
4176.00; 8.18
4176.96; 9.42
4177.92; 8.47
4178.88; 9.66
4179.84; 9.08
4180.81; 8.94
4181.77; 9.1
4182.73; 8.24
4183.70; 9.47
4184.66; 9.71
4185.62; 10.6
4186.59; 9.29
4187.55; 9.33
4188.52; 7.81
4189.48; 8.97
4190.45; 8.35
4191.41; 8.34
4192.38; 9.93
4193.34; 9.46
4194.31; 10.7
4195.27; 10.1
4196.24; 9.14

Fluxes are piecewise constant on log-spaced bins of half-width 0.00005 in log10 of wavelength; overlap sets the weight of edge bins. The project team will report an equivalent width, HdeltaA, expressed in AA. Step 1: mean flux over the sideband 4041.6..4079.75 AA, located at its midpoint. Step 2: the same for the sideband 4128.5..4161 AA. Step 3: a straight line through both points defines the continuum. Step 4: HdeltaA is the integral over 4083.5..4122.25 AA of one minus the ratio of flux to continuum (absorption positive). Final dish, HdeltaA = 4.2 AA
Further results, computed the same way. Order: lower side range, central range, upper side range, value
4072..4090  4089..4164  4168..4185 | 3.6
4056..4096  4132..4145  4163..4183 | 0.1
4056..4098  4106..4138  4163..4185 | 1.5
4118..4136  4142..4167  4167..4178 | -0.3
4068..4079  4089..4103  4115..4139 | 1.6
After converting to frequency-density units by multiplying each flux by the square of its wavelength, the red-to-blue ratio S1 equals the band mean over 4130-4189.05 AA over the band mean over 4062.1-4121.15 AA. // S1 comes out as 1.09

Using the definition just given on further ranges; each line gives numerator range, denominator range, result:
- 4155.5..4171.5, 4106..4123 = 1.14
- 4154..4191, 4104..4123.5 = 1.11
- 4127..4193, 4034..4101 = 1.04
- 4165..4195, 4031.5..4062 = 1.03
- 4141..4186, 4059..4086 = 1.01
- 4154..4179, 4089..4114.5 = 1.16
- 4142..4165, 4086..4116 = 1.14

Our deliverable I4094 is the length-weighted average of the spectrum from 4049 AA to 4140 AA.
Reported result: 8.92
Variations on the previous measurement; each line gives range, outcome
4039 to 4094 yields 9.4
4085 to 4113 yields 8.17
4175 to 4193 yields 9.05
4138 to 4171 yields 9.3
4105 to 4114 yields 8.11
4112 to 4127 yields 8.87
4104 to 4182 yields 8.97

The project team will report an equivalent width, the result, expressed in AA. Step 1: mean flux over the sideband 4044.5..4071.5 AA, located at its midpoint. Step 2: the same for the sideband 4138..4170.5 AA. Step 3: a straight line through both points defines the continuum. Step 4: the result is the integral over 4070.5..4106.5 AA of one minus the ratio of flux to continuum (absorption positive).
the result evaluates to 2.5 AA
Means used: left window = 9.38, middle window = 8.71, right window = 9.29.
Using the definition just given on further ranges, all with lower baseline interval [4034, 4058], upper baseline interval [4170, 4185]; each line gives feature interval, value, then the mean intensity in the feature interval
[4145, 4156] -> -0.2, 9.27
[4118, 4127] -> 0.3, 8.88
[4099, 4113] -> 1.9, 8.01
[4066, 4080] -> 0.0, 9.37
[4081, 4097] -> 1.0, 8.75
